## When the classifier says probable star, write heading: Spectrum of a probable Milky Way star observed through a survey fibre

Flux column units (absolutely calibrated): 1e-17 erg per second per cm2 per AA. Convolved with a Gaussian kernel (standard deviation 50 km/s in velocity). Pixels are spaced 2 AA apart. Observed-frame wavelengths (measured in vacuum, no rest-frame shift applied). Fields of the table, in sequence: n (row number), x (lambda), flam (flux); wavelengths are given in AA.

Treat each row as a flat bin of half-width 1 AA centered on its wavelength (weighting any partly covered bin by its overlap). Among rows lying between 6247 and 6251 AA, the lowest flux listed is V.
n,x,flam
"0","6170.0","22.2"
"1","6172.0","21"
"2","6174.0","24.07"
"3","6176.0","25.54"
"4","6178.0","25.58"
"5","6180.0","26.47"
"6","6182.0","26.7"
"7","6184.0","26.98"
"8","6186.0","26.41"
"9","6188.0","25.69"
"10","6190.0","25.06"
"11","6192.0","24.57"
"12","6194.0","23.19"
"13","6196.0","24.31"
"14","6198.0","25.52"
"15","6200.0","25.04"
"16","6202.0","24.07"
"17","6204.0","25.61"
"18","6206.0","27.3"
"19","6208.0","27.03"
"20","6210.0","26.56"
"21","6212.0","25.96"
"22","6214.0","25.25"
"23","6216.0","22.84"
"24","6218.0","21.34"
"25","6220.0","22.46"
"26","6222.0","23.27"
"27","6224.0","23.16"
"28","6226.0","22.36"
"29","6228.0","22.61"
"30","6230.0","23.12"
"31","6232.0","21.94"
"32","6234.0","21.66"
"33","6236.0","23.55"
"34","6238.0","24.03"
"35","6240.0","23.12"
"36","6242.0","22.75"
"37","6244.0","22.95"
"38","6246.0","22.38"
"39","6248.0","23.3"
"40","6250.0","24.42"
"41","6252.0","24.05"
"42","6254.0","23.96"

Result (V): 23.3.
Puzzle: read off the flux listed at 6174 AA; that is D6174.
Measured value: 24.07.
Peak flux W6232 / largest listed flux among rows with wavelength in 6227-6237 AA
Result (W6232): 23.55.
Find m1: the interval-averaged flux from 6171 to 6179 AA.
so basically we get 24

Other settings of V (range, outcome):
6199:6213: 24.07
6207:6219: 21.34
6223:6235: 21.66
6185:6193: 24.57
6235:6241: 23.12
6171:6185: 21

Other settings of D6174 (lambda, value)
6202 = 24.07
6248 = 23.3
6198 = 25.52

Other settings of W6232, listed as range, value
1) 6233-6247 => 24.03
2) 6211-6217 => 25.96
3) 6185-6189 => 26.41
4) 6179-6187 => 26.98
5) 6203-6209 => 27.3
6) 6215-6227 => 23.27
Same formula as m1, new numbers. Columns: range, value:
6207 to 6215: 26.2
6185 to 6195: 25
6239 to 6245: 22.9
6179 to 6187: 26.6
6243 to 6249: 22.9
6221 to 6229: 22.9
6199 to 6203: 24.6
